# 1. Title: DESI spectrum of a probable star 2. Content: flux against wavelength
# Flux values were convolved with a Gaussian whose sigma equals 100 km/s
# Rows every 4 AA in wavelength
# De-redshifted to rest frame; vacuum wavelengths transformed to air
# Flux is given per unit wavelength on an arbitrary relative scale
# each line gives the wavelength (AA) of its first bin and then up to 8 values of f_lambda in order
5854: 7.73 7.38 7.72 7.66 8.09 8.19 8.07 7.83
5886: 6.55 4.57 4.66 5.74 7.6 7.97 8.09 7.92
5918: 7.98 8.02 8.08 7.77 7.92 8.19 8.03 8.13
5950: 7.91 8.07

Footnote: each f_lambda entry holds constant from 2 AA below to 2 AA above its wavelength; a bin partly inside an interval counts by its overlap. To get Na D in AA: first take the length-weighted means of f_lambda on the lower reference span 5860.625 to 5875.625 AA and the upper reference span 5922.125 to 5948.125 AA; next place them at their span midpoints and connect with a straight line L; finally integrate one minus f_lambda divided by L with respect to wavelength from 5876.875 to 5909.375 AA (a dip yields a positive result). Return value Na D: 5.3 AA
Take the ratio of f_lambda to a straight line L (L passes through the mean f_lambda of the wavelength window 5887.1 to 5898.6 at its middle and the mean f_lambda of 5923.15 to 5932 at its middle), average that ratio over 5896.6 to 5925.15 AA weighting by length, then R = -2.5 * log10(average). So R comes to -0.18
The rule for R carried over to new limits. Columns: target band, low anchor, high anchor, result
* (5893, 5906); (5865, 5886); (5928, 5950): 0.229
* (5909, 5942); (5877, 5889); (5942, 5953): -0.035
